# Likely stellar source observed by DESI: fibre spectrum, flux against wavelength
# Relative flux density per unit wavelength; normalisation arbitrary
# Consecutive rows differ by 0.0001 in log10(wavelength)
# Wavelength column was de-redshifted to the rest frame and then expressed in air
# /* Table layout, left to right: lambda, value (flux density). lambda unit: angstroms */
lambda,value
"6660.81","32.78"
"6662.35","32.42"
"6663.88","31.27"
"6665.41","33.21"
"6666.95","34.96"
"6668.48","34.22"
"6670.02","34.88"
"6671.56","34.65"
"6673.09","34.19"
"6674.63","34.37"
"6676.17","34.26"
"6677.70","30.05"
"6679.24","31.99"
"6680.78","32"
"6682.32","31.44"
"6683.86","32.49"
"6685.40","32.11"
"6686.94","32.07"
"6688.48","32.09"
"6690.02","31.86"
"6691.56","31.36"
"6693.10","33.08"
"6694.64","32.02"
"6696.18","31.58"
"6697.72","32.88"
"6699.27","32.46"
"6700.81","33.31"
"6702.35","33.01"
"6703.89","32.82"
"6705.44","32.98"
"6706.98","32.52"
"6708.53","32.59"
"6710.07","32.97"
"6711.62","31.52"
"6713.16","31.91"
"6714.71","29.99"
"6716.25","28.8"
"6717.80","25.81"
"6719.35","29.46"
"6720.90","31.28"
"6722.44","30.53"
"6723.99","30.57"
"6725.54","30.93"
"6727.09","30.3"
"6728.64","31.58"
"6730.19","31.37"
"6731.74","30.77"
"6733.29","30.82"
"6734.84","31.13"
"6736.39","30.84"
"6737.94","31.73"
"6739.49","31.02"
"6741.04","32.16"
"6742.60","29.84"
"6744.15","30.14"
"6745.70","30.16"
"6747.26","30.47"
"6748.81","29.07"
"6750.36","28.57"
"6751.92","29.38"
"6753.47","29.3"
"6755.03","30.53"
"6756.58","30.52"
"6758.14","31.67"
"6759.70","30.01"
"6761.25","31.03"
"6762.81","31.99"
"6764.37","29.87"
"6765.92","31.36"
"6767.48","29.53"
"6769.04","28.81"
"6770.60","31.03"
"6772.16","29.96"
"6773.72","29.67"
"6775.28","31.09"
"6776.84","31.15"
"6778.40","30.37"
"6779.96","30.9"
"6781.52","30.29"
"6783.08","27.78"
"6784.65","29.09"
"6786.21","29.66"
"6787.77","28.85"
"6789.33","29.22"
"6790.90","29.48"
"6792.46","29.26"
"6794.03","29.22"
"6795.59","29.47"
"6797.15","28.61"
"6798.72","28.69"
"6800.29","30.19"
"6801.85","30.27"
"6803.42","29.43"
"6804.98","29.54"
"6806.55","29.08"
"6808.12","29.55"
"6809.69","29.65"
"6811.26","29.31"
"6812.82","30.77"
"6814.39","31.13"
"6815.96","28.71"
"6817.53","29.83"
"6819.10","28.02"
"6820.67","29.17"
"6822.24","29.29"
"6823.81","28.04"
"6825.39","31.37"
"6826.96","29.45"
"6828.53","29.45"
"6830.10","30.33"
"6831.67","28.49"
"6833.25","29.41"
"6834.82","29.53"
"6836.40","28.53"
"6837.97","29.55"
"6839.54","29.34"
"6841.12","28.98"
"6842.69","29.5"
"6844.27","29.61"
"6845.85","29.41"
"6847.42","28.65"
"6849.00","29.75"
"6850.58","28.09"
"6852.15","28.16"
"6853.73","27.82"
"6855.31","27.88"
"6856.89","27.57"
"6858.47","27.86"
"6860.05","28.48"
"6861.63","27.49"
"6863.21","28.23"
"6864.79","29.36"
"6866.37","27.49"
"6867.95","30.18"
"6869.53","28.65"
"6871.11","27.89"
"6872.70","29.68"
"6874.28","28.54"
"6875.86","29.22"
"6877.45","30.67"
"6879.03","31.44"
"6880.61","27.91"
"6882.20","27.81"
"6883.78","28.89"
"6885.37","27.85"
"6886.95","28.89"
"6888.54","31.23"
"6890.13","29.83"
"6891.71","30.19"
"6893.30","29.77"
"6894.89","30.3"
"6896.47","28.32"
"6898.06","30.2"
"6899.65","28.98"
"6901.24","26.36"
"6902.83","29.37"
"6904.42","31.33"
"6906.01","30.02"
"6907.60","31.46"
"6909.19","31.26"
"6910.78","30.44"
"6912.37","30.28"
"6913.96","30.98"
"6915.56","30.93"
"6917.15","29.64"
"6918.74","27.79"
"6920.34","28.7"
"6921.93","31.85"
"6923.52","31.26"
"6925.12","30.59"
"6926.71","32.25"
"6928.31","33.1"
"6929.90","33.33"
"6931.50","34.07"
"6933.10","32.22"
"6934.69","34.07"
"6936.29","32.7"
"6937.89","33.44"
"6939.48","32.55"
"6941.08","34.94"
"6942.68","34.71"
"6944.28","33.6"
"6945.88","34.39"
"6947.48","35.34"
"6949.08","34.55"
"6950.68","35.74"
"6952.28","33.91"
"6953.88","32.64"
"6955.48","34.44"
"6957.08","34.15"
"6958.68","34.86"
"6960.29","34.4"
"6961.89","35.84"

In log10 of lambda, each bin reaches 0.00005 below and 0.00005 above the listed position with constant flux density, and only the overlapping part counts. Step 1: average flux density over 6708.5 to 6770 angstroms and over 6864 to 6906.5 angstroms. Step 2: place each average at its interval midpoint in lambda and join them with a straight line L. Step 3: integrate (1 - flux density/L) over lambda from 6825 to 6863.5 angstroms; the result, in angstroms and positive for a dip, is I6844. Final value 0.9 angstroms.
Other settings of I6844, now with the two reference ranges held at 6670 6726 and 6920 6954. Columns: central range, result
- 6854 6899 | 5.4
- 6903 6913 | 0.7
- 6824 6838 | 1.4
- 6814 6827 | 1.3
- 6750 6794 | 3.2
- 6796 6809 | 1.2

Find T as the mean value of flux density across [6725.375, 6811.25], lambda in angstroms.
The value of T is 30.1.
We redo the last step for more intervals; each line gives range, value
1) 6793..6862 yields 29.2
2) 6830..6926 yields 29.3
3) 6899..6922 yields 29.9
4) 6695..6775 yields 30.8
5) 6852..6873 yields 28.3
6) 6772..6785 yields 30.1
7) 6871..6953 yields 31.1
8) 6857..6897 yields 29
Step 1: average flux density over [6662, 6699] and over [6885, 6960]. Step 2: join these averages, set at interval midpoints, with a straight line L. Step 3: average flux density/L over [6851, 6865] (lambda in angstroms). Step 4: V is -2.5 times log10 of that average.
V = 0.14 mag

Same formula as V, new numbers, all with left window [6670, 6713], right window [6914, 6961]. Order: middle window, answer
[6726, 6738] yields 0.05 mag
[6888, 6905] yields 0.11 mag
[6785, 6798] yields 0.12 mag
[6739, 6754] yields 0.09 mag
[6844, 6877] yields 0.15 mag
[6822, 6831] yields 0.11 mag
